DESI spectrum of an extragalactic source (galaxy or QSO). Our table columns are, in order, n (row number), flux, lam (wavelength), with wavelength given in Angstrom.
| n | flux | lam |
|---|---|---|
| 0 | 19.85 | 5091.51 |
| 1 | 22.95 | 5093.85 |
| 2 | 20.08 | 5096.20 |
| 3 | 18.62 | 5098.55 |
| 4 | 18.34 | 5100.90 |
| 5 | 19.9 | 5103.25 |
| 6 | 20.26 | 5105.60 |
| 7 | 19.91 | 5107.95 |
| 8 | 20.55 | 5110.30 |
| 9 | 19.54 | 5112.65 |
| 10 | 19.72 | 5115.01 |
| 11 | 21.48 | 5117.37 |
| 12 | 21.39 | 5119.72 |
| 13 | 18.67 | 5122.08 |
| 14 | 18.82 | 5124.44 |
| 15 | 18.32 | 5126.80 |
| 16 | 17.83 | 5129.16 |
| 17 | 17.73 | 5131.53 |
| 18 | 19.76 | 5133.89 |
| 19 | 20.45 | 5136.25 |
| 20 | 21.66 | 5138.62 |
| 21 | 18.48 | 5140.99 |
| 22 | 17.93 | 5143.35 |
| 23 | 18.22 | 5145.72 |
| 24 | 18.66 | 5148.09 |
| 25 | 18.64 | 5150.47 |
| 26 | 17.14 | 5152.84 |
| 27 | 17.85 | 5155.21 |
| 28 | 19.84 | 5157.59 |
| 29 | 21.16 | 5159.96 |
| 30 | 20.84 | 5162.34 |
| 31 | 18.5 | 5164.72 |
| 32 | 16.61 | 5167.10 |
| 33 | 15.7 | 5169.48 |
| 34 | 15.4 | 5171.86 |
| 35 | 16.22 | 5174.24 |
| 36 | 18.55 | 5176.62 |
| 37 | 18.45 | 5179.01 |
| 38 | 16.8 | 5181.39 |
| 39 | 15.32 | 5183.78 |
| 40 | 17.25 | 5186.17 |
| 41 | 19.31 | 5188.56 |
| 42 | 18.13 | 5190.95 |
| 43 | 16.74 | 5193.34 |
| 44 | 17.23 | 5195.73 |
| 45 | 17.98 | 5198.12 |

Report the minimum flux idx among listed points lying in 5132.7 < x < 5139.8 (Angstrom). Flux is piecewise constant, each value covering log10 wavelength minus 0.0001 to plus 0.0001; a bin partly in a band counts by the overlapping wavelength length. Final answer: 19.76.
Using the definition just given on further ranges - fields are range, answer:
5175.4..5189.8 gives 15.32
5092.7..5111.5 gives 18.34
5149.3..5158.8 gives 17.14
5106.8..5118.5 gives 19.54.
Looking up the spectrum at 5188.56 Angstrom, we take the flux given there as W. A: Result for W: 19.31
